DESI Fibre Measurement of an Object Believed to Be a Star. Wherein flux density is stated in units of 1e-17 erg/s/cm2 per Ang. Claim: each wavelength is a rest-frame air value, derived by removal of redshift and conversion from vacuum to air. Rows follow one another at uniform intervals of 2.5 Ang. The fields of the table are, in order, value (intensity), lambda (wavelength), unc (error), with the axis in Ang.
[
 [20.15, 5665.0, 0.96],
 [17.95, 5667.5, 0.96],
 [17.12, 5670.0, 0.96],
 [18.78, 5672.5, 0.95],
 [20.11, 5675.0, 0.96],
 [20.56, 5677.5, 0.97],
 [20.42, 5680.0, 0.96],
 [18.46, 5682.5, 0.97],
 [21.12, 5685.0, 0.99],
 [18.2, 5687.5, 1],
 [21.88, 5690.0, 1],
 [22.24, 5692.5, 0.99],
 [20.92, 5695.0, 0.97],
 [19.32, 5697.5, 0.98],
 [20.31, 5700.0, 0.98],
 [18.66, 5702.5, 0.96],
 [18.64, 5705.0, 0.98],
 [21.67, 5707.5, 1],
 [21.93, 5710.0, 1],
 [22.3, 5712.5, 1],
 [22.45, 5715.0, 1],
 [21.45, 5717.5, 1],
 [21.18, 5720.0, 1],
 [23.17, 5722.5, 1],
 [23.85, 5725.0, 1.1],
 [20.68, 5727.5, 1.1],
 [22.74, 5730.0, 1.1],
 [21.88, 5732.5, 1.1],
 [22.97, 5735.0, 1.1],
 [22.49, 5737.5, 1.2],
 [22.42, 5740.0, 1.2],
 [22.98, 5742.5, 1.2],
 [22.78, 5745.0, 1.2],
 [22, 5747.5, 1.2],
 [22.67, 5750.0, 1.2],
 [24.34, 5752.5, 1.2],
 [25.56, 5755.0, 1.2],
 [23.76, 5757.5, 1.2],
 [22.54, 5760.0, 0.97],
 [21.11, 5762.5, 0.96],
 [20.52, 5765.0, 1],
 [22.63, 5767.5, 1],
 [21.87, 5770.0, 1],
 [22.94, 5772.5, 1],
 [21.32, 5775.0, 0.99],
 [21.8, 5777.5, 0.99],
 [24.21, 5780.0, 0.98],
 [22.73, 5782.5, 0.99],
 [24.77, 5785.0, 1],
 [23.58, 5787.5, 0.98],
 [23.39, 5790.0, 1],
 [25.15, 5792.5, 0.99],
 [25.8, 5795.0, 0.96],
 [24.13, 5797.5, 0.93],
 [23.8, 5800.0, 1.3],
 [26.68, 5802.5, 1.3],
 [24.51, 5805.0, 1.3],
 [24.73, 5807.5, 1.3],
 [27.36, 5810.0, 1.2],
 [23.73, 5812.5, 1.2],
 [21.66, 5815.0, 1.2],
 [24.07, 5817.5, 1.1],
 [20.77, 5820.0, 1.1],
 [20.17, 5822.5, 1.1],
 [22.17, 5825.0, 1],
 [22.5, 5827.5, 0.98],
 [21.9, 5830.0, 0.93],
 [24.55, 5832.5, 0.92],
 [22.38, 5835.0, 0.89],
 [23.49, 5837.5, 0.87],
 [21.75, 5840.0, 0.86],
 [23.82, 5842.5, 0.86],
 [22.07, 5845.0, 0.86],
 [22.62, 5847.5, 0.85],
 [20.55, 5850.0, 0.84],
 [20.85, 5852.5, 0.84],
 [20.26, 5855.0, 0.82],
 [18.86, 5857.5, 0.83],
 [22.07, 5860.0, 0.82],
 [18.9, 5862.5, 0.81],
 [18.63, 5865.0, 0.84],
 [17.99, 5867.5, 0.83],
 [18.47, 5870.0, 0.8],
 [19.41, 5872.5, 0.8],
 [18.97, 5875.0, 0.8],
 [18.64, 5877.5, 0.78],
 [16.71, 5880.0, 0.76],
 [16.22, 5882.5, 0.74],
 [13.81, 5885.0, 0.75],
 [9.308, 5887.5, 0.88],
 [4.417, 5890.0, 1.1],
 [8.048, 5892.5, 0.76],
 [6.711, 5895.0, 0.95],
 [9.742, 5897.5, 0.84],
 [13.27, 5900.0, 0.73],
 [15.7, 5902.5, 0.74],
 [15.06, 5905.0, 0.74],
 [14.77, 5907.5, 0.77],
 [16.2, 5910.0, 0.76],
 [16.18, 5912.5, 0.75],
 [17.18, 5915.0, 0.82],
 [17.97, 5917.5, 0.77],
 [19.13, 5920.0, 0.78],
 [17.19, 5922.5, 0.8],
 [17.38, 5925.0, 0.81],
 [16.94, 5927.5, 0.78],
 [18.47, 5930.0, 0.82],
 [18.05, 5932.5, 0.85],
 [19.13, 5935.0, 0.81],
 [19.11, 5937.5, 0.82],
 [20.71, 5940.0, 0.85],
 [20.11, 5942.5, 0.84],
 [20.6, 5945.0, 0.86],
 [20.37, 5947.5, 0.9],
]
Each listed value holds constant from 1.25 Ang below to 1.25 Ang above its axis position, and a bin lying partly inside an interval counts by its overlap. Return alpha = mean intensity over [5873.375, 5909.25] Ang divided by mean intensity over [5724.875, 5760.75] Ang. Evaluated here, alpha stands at 0.6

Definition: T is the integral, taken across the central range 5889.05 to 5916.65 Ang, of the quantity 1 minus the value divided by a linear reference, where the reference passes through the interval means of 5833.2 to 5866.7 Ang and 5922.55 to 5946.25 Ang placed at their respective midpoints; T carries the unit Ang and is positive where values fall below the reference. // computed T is 9.9 Ang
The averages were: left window 21.3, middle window 12.6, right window 18.9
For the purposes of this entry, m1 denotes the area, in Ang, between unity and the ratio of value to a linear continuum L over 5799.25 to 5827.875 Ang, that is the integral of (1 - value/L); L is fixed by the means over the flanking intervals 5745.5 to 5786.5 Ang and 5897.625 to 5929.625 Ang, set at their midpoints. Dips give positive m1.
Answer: -3.9 Ang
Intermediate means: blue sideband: 22.8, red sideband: 16.2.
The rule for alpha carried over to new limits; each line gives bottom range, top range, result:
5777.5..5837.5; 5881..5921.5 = 0.57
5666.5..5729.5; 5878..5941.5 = 0.74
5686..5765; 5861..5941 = 0.73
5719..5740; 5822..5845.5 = 1.01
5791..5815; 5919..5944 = 0.75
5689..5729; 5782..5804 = 1.15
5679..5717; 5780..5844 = 1.15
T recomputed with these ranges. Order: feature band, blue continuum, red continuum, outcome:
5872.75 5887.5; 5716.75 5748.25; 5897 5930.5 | 0.80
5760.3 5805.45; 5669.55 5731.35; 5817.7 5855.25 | -3.70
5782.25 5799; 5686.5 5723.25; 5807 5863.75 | -1.95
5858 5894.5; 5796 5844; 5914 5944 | 9.17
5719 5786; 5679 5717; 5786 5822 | -0.76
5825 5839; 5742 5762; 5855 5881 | -1.78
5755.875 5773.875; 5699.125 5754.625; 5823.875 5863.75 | -0.24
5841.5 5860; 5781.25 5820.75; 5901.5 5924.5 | -0.40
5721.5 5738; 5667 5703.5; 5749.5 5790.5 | -0.85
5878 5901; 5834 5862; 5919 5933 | 9.97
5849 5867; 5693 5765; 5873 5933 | -3.47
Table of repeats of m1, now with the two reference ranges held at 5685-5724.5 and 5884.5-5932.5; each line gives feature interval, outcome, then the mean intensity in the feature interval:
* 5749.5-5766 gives -3.20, 23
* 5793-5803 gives -3.97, 25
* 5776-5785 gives -2.27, 23.1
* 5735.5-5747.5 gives -1.72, 22.6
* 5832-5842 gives -3.86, 23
